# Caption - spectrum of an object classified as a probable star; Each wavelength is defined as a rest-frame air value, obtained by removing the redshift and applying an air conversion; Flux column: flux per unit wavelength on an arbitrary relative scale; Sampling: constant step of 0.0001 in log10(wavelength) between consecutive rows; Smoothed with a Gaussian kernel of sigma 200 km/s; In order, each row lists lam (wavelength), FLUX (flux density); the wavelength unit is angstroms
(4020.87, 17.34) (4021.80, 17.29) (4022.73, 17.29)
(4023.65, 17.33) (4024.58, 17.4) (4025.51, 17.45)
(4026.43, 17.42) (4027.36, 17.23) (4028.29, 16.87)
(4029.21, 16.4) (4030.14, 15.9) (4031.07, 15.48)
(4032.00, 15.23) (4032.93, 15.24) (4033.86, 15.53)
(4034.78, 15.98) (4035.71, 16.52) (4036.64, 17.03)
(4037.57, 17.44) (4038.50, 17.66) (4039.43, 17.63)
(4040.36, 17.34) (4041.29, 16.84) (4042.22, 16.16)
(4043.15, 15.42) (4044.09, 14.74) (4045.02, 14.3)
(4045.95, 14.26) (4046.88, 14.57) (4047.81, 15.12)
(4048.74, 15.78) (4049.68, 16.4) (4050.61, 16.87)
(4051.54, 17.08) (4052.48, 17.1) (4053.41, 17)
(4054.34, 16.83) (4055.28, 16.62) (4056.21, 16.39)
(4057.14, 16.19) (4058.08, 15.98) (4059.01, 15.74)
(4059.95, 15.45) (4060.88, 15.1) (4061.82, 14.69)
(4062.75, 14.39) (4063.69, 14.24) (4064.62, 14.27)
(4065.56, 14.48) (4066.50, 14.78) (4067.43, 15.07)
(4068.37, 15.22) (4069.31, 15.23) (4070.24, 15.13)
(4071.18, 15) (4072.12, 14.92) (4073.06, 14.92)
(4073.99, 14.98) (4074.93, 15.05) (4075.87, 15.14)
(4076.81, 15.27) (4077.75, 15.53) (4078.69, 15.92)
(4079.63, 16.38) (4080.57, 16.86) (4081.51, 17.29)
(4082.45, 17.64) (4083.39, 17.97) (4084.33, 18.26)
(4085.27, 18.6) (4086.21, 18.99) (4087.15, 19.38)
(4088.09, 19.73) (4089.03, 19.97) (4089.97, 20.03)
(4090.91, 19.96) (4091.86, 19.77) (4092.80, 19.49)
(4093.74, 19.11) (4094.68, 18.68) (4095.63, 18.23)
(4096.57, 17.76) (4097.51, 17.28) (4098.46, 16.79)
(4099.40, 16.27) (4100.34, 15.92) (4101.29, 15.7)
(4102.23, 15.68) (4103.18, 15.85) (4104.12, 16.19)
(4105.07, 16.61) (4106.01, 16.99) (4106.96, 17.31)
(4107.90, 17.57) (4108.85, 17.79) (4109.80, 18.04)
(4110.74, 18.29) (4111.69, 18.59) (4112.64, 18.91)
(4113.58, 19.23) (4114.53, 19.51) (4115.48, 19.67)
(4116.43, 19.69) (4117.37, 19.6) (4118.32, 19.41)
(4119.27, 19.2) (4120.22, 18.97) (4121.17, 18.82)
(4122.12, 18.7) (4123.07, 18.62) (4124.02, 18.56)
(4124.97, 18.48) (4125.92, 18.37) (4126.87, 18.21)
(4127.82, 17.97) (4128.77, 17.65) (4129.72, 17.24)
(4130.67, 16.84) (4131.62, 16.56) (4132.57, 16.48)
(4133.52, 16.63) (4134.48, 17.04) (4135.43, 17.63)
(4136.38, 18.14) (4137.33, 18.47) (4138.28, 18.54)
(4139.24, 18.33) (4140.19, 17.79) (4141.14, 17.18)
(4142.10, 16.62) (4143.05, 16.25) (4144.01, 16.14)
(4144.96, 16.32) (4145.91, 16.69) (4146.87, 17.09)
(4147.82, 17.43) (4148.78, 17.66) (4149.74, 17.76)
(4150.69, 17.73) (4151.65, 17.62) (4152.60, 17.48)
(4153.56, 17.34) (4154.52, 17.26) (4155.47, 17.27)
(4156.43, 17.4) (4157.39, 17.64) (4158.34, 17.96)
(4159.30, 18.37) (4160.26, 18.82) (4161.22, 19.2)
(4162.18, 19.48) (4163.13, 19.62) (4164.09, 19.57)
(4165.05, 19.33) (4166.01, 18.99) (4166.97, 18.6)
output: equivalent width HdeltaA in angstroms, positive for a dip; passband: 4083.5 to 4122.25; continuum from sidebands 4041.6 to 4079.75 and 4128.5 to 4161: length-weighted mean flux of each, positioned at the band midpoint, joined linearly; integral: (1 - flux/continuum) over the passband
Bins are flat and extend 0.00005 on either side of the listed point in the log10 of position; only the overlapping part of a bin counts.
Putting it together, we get -4.4 angstroms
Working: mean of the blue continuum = 15.5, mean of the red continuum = 17.4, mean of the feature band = 18.3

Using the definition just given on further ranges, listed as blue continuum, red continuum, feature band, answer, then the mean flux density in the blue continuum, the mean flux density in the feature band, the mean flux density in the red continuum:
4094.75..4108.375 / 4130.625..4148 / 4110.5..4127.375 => -2.0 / 16.8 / 18.9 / 17.2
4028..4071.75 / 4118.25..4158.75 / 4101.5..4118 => -0.9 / 15.8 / 18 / 17.6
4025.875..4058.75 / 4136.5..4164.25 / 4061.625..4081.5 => 1.8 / 16.2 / 15.2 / 17.7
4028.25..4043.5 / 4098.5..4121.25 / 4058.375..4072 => 1.6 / 16.4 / 14.9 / 17.9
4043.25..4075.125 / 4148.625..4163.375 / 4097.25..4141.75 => -2.0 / 15.4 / 17.8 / 18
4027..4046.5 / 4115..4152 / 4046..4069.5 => 1.3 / 16.1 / 15.6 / 17.8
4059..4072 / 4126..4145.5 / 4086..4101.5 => -2.5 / 14.9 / 18.5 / 17.3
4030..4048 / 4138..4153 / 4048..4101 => -0.9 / 15.9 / 16.7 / 17.3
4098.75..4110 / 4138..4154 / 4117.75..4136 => -1.1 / 16.6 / 18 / 17.3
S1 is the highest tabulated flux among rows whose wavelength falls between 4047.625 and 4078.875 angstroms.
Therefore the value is 17.1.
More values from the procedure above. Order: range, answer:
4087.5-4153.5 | 20.03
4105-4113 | 18.91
